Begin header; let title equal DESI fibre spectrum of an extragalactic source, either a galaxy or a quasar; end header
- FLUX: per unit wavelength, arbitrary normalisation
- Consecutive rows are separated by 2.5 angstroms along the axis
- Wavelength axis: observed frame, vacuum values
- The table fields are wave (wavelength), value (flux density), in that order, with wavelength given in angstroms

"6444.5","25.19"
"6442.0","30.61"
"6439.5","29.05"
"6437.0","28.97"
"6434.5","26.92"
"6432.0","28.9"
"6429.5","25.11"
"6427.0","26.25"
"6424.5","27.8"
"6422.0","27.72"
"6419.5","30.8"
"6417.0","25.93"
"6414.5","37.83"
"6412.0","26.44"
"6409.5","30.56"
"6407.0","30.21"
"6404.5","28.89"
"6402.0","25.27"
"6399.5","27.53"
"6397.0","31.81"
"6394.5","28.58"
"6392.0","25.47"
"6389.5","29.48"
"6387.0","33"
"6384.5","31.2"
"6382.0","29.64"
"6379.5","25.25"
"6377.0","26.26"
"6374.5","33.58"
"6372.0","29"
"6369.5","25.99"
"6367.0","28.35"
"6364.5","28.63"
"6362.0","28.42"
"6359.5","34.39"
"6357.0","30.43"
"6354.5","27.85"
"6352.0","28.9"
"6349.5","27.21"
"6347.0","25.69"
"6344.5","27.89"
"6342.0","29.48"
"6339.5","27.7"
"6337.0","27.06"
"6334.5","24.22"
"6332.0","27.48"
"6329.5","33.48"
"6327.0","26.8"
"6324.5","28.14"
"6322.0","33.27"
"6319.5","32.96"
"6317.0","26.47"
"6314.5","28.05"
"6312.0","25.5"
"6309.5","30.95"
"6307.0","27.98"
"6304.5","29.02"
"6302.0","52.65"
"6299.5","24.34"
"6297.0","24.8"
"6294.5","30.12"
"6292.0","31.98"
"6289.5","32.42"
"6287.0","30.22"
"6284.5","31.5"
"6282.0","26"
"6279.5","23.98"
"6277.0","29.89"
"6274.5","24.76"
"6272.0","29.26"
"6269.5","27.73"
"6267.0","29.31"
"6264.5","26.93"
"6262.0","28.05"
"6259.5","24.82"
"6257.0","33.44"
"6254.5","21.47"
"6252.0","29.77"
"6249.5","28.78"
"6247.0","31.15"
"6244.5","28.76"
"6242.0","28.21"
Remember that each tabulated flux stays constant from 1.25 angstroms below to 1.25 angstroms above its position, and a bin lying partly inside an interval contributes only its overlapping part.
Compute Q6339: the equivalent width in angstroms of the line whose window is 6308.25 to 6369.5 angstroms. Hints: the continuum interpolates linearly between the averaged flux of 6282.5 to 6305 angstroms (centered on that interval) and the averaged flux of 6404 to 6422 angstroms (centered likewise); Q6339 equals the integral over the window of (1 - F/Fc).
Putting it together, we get 4.8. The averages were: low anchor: 31.8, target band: 28.7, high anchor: 30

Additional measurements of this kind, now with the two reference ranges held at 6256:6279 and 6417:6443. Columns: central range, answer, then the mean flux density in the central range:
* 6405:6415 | -0.90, 30.6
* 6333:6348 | 0.55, 27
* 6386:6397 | -0.50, 29.3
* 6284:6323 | -3.72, 30.7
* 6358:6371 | -0.51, 29.2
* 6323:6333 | -0.38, 29.1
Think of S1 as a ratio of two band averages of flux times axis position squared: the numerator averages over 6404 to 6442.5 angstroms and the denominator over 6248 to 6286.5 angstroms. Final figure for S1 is 1.09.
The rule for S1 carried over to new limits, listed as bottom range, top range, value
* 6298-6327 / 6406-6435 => 0.97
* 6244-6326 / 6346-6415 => 1.02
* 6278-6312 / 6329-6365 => 0.96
